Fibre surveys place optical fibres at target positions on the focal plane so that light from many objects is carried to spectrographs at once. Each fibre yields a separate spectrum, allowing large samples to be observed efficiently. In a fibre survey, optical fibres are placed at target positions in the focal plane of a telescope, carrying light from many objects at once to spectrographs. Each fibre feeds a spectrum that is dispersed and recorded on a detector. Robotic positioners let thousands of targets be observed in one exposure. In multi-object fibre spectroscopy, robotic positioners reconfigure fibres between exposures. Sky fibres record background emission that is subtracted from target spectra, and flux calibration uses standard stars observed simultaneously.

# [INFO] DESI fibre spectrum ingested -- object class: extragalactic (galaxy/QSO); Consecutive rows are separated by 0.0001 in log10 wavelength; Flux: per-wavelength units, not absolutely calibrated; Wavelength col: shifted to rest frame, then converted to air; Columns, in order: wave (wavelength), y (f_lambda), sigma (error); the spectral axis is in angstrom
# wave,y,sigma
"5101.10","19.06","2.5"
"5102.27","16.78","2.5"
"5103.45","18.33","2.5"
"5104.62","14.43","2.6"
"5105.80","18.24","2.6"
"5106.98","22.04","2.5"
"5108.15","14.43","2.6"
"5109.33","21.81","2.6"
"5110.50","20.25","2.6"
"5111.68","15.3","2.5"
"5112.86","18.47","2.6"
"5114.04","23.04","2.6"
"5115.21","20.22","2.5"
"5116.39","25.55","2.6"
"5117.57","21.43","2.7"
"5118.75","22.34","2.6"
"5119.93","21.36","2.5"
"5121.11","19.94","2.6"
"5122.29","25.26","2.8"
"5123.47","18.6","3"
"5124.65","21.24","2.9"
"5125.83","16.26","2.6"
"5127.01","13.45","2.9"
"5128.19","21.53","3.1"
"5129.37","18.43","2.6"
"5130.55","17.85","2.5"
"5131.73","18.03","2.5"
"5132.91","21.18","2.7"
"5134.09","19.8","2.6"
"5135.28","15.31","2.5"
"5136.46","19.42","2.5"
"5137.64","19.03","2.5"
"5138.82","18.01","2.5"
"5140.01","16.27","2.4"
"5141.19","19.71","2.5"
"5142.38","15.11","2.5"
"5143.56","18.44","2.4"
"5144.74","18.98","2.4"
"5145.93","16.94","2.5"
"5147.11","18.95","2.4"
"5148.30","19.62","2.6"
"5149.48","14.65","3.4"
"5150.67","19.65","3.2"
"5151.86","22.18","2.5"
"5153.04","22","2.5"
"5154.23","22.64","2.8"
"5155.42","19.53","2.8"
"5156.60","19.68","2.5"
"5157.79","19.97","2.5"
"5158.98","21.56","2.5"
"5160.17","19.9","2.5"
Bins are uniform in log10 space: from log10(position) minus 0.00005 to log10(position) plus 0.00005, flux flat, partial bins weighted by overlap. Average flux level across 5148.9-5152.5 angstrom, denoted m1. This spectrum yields 18.9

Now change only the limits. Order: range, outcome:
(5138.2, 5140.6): 17.2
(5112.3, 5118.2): 21.8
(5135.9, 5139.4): 18.8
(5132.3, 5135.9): 18.8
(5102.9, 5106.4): 17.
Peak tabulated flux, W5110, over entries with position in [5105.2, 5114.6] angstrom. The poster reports 23.04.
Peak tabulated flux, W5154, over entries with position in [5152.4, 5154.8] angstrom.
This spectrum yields 22.64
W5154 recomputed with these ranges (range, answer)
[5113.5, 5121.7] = 25.55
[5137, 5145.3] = 19.71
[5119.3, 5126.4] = 25.26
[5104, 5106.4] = 18.24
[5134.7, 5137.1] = 19.42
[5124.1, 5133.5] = 21.53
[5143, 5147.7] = 18.98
